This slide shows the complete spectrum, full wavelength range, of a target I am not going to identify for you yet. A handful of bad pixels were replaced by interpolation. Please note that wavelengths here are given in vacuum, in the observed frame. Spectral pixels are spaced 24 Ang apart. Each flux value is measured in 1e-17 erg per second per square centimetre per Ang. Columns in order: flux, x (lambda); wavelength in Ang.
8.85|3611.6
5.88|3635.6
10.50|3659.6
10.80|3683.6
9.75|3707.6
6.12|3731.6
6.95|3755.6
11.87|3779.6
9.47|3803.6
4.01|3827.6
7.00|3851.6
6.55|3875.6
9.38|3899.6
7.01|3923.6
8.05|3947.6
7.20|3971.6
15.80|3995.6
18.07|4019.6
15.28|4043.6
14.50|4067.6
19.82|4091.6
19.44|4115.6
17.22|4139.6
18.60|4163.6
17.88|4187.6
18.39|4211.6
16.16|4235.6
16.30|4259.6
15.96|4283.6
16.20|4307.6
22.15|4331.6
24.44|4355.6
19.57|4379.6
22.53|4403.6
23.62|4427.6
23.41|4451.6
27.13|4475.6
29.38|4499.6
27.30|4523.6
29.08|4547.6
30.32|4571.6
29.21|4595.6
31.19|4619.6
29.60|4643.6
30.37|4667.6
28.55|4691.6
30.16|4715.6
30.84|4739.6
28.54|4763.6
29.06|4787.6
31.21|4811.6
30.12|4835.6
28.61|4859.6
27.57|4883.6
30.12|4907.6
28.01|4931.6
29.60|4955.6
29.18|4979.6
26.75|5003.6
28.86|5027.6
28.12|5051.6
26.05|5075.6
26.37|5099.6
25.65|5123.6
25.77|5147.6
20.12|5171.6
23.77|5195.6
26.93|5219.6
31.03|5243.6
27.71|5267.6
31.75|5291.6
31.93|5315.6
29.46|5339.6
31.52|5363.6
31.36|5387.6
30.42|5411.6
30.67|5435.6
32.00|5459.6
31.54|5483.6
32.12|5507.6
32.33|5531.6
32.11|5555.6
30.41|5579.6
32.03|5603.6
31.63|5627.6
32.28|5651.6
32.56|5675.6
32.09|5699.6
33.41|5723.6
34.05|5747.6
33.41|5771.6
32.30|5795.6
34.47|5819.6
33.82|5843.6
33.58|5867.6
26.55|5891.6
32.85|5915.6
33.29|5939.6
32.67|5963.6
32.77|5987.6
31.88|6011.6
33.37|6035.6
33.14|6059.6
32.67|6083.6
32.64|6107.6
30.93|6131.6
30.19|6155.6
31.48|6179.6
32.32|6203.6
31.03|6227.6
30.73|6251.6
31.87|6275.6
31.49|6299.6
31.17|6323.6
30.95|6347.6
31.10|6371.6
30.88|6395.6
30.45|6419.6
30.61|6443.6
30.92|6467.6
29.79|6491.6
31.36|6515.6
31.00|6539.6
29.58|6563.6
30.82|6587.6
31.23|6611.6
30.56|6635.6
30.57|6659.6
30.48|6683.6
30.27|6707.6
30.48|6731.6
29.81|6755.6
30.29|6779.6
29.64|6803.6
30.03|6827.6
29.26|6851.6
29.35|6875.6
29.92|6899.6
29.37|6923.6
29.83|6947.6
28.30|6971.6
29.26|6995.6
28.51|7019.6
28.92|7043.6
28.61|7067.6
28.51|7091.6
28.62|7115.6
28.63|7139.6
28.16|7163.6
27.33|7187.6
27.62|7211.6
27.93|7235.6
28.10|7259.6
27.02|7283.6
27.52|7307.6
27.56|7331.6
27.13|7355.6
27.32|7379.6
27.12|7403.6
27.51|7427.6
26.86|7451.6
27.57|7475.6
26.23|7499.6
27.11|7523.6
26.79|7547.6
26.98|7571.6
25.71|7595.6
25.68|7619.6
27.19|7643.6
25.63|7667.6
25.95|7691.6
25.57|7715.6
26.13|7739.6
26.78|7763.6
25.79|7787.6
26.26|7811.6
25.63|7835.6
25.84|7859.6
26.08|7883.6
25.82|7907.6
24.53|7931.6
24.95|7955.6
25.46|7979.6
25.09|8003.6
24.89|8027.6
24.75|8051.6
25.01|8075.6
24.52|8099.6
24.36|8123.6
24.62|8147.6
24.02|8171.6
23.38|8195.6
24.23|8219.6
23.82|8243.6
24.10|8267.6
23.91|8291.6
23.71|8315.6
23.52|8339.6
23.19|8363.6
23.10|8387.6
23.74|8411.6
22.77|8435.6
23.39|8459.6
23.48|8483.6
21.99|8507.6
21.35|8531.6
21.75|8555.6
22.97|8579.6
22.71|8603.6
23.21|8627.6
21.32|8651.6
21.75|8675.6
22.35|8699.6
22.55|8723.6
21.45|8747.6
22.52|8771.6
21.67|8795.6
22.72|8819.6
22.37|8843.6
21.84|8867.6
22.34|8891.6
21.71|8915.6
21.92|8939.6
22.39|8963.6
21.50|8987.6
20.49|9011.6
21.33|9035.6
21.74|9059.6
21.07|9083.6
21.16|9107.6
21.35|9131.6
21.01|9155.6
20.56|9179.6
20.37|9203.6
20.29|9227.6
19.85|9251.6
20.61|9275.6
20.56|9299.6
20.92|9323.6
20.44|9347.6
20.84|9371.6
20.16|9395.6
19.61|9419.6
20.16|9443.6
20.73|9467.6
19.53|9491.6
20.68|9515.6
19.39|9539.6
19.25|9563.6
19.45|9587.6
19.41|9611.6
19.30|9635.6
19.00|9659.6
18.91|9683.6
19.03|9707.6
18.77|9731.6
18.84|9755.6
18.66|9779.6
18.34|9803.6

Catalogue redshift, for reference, 0.00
